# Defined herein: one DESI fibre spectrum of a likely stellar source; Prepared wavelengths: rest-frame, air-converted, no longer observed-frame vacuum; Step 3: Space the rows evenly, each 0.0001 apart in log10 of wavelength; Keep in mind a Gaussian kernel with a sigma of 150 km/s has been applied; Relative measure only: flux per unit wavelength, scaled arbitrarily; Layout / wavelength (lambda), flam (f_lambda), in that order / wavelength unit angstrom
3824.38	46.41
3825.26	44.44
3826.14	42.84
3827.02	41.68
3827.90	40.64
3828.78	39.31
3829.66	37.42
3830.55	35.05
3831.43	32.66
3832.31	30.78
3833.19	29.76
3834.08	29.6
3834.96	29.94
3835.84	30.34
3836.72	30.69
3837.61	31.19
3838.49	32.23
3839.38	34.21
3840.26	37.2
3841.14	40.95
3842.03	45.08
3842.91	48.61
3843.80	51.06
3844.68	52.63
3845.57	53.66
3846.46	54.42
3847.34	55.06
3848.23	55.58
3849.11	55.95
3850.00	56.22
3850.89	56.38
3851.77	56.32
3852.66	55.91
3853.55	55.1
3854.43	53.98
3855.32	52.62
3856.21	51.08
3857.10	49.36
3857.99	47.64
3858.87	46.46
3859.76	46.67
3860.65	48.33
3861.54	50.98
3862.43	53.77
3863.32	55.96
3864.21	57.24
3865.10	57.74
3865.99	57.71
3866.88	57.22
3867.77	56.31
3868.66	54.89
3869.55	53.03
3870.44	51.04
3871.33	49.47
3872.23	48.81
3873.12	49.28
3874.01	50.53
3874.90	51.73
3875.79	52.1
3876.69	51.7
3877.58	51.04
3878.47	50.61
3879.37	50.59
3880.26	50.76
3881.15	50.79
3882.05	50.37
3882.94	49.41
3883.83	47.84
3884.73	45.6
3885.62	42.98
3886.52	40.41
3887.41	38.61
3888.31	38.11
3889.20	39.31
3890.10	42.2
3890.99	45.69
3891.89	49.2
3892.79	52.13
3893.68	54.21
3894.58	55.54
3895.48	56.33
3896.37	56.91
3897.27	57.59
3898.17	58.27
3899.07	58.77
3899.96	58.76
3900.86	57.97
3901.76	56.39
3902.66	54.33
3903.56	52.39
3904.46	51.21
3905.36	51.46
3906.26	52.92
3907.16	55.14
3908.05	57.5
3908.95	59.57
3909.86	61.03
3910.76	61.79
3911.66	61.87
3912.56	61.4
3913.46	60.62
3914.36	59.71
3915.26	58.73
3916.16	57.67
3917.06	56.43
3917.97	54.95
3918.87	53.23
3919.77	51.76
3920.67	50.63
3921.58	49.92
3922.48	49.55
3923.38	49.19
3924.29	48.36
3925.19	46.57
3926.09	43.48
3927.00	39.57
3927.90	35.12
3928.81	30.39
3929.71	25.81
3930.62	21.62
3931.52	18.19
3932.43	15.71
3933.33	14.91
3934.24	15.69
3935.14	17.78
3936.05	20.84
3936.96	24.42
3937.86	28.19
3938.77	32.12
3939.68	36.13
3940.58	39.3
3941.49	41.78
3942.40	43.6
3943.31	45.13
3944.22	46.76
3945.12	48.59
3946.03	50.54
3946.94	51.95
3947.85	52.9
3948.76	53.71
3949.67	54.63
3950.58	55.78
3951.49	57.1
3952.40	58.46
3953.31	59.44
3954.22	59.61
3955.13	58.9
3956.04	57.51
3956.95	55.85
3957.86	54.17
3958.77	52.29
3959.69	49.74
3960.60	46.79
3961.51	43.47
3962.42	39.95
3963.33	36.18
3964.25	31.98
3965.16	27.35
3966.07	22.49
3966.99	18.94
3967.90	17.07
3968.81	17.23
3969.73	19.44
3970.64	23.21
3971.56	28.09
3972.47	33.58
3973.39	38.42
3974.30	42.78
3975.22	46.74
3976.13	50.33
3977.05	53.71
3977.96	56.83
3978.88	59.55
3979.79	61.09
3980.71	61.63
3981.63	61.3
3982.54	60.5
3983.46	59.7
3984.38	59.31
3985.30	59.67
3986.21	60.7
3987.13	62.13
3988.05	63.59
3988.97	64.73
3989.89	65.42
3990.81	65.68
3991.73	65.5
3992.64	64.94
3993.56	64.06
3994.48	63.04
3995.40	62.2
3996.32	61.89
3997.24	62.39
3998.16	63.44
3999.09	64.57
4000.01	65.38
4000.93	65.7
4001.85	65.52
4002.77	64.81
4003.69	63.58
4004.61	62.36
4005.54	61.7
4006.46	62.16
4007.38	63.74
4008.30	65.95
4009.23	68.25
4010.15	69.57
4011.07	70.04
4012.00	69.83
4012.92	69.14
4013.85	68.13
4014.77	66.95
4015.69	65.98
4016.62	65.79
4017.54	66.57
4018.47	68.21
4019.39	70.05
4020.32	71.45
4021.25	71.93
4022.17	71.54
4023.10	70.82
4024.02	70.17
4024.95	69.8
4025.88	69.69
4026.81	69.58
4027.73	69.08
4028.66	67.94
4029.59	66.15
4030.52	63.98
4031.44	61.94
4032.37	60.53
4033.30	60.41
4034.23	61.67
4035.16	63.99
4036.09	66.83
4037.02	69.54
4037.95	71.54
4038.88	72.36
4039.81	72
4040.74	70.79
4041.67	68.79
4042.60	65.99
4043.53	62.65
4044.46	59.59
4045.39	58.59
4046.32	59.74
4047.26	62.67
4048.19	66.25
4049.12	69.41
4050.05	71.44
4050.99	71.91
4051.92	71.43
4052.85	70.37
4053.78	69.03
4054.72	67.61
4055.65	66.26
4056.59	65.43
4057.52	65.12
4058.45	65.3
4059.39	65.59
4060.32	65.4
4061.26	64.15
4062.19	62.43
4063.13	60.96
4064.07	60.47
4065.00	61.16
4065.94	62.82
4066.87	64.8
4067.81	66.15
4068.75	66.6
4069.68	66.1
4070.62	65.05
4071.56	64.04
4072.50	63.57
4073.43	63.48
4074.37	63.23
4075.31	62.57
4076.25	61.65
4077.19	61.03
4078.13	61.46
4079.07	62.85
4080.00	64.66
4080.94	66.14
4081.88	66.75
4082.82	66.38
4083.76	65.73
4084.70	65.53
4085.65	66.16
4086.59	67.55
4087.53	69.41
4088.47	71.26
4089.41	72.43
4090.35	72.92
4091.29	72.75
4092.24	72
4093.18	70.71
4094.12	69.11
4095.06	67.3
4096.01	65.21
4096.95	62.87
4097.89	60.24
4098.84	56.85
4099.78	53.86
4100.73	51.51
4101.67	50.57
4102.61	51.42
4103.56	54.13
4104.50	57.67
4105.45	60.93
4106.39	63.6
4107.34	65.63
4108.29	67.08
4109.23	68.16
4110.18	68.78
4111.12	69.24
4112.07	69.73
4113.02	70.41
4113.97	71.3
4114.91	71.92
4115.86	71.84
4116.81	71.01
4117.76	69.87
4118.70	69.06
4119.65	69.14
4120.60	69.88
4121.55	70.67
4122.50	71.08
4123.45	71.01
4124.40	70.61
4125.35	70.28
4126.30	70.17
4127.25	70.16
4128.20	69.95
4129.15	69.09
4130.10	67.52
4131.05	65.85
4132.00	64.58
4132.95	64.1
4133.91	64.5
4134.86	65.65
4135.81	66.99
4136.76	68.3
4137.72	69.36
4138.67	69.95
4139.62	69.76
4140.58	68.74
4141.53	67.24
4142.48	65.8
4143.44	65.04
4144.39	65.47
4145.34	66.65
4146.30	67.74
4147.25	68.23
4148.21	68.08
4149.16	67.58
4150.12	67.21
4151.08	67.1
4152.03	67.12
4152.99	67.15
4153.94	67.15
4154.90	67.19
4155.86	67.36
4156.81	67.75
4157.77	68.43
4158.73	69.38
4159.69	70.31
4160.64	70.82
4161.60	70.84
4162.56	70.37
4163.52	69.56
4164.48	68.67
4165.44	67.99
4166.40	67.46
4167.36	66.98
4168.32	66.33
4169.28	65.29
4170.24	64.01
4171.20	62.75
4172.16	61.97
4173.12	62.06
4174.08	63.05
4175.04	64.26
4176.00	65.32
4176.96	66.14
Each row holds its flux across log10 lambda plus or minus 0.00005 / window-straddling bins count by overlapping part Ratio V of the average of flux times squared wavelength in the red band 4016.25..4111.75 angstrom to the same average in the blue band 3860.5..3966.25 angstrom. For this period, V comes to 1.47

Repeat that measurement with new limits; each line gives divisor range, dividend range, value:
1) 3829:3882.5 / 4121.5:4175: 1.63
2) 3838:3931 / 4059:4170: 1.47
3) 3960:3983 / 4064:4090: 1.71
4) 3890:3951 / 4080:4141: 1.56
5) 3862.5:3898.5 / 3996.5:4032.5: 1.41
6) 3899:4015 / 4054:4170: 1.41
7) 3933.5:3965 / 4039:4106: 1.55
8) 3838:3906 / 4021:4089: 1.42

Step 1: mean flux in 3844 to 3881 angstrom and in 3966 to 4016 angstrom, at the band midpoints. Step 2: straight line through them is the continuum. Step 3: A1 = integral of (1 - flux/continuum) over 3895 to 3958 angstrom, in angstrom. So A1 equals 7.8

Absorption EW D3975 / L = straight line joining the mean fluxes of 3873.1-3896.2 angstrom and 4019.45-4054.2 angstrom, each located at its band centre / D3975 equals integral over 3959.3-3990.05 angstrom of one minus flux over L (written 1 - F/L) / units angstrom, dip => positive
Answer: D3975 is 7.5 angstrom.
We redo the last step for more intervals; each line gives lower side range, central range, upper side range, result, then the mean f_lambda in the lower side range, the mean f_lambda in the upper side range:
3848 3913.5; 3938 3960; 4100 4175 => 2.4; 52.6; 66.8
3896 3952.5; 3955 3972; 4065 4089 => 4.9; 46.8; 64.9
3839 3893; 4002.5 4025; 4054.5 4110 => -3.0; 50.1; 64.1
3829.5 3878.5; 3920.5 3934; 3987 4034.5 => 5.0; 47.8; 66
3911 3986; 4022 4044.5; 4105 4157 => -4.8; 44.2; 68.1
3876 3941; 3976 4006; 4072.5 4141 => -4.1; 46.5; 66.3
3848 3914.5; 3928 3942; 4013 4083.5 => 7.7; 52.7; 66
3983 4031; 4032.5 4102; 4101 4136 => 1.1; 65.9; 66.8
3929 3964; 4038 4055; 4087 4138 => -3.2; 41.6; 66.7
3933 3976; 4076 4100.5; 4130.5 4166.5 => -2.8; 40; 67.7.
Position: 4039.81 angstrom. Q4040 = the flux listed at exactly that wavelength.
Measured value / 72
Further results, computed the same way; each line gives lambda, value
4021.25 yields 71.93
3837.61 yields 31.19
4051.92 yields 71.43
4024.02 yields 70.17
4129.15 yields 69.09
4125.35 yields 70.28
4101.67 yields 50.57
